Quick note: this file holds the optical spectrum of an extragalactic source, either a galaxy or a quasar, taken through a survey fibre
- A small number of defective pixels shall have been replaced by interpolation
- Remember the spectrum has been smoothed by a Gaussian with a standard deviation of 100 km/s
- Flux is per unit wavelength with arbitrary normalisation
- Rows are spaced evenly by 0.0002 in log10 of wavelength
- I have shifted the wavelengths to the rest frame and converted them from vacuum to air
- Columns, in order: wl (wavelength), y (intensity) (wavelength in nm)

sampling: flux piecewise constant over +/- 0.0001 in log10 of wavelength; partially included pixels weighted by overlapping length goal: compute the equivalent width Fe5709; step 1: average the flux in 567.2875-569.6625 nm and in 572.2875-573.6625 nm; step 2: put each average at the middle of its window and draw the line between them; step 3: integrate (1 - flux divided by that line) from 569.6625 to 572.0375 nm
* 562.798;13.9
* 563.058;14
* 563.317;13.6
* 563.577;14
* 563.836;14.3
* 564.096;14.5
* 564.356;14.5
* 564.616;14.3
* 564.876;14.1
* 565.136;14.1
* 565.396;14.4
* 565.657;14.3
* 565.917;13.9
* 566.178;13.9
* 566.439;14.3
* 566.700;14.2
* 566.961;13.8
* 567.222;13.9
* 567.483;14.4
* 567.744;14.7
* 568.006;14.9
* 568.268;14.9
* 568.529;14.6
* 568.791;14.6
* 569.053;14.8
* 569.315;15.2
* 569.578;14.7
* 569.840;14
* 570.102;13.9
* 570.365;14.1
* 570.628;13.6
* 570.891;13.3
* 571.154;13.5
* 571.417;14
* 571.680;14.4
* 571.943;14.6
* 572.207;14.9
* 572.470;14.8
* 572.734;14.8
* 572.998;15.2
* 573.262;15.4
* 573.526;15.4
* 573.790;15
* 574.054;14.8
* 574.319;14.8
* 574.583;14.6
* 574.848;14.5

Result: 0.16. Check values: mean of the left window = 14.7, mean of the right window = 15.1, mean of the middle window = 13.9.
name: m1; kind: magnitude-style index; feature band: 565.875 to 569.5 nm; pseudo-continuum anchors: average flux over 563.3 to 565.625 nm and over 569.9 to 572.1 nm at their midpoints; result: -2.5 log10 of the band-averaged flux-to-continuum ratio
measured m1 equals -0.03 mag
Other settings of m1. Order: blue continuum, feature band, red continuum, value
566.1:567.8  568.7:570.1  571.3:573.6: -0.01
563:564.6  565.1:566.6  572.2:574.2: 0.02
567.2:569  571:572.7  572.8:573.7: 0.05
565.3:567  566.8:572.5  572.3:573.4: 0.02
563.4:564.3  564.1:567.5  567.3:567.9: 0.02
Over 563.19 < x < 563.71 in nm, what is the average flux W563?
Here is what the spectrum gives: 13.8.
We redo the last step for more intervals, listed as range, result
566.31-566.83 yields 14.2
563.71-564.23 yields 14.4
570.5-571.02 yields 13.4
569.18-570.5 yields 14.4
